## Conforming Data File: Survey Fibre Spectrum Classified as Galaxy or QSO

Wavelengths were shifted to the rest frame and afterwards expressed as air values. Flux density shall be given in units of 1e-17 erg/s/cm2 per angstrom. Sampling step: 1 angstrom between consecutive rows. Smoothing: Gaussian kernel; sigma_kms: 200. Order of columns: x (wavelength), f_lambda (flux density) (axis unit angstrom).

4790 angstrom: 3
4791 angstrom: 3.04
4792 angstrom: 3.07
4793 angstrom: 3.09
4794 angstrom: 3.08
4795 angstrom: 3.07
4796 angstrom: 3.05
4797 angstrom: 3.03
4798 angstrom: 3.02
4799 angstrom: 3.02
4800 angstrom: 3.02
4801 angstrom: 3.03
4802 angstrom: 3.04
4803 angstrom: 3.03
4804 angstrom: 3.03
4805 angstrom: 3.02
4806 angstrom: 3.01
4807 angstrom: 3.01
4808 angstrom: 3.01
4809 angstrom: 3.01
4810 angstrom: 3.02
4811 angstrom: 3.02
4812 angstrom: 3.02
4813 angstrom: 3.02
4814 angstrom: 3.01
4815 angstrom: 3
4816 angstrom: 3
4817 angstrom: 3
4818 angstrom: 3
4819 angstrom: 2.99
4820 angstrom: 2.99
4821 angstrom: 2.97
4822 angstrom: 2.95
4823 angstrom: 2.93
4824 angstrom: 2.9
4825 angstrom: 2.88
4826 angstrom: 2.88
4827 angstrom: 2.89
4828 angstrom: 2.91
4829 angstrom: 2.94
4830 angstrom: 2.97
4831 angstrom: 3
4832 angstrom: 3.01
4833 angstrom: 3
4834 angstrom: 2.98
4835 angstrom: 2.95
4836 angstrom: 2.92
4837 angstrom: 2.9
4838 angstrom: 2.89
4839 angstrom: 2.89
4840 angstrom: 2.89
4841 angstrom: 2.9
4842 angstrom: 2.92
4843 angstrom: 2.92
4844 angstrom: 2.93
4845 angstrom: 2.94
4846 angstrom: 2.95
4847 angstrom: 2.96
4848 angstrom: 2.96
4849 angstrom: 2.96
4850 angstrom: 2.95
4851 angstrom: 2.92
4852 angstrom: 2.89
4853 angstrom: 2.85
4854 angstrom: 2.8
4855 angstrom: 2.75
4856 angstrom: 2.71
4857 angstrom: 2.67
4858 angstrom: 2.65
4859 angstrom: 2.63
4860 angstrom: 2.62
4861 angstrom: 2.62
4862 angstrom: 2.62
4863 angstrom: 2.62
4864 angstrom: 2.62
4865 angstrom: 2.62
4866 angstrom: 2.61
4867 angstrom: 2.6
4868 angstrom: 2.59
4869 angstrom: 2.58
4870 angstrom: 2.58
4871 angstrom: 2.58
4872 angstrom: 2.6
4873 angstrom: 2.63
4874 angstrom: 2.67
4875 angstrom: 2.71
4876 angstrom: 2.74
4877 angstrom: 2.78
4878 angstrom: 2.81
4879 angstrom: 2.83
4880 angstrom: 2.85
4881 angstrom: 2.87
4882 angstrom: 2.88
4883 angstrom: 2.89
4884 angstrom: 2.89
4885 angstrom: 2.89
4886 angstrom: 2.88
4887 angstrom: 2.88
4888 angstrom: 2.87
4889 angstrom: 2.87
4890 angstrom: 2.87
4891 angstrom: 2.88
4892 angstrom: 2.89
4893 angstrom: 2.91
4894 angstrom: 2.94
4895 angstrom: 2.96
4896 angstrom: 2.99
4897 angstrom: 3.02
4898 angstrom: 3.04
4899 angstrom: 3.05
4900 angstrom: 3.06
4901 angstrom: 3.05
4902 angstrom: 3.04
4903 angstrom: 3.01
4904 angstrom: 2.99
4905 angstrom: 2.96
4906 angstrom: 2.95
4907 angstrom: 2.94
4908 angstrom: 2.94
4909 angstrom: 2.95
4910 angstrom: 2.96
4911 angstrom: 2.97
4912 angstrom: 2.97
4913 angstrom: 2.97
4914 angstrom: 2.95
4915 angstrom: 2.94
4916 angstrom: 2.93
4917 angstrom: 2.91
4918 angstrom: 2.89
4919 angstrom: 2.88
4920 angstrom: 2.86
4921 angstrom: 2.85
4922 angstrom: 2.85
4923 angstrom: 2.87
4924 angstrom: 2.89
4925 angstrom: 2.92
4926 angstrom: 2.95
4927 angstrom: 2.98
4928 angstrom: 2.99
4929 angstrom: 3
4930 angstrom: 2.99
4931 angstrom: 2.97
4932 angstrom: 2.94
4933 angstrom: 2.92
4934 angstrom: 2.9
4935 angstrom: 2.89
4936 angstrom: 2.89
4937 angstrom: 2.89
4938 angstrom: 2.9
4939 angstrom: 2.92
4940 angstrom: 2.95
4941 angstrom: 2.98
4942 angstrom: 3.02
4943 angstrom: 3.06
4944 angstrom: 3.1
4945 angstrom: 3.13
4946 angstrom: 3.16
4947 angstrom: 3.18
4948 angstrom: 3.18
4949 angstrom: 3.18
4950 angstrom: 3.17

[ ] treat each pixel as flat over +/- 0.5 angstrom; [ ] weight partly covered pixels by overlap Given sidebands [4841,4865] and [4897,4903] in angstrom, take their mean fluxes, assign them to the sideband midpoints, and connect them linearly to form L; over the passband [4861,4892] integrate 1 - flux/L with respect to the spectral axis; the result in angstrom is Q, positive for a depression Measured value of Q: 1.90 angstrom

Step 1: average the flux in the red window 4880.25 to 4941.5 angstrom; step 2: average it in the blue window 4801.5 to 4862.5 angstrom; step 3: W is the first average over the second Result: 1.0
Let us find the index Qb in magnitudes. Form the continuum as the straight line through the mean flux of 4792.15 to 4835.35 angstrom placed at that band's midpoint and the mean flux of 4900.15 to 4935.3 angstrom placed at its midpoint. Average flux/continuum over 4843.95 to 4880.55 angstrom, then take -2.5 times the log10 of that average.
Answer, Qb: 0.09 mag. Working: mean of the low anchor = 3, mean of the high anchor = 2.94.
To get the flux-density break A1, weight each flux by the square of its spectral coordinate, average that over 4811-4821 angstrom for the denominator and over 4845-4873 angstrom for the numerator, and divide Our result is 0.92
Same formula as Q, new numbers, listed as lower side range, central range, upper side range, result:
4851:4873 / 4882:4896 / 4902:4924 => -0.46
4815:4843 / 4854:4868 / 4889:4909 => 1.47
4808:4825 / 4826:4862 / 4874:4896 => 0.79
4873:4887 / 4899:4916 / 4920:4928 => -0.63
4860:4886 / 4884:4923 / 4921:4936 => -1.52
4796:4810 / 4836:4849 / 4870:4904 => 0.13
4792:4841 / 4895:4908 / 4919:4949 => -0.12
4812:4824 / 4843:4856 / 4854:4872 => -0.76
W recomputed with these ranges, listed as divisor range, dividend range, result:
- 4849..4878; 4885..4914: 1.10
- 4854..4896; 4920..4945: 1.07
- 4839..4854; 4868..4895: 0.96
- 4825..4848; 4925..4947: 1.02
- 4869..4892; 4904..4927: 1.05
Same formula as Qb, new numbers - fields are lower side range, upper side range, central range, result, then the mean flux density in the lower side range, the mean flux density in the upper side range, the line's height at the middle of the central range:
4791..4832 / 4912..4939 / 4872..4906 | 0.02 mag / 3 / 2.92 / 2.95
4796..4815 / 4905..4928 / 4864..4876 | 0.13 mag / 3.02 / 2.93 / 2.97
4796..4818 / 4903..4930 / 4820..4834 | 0.02 mag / 3.02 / 2.94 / 3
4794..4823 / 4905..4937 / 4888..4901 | 0.00 mag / 3.01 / 2.93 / 2.95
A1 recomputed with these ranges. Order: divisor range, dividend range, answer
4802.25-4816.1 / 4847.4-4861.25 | 0.94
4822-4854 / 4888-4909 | 1.04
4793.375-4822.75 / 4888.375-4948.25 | 1.03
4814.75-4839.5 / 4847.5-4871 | 0.93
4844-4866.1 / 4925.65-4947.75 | 1.11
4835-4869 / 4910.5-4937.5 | 1.08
